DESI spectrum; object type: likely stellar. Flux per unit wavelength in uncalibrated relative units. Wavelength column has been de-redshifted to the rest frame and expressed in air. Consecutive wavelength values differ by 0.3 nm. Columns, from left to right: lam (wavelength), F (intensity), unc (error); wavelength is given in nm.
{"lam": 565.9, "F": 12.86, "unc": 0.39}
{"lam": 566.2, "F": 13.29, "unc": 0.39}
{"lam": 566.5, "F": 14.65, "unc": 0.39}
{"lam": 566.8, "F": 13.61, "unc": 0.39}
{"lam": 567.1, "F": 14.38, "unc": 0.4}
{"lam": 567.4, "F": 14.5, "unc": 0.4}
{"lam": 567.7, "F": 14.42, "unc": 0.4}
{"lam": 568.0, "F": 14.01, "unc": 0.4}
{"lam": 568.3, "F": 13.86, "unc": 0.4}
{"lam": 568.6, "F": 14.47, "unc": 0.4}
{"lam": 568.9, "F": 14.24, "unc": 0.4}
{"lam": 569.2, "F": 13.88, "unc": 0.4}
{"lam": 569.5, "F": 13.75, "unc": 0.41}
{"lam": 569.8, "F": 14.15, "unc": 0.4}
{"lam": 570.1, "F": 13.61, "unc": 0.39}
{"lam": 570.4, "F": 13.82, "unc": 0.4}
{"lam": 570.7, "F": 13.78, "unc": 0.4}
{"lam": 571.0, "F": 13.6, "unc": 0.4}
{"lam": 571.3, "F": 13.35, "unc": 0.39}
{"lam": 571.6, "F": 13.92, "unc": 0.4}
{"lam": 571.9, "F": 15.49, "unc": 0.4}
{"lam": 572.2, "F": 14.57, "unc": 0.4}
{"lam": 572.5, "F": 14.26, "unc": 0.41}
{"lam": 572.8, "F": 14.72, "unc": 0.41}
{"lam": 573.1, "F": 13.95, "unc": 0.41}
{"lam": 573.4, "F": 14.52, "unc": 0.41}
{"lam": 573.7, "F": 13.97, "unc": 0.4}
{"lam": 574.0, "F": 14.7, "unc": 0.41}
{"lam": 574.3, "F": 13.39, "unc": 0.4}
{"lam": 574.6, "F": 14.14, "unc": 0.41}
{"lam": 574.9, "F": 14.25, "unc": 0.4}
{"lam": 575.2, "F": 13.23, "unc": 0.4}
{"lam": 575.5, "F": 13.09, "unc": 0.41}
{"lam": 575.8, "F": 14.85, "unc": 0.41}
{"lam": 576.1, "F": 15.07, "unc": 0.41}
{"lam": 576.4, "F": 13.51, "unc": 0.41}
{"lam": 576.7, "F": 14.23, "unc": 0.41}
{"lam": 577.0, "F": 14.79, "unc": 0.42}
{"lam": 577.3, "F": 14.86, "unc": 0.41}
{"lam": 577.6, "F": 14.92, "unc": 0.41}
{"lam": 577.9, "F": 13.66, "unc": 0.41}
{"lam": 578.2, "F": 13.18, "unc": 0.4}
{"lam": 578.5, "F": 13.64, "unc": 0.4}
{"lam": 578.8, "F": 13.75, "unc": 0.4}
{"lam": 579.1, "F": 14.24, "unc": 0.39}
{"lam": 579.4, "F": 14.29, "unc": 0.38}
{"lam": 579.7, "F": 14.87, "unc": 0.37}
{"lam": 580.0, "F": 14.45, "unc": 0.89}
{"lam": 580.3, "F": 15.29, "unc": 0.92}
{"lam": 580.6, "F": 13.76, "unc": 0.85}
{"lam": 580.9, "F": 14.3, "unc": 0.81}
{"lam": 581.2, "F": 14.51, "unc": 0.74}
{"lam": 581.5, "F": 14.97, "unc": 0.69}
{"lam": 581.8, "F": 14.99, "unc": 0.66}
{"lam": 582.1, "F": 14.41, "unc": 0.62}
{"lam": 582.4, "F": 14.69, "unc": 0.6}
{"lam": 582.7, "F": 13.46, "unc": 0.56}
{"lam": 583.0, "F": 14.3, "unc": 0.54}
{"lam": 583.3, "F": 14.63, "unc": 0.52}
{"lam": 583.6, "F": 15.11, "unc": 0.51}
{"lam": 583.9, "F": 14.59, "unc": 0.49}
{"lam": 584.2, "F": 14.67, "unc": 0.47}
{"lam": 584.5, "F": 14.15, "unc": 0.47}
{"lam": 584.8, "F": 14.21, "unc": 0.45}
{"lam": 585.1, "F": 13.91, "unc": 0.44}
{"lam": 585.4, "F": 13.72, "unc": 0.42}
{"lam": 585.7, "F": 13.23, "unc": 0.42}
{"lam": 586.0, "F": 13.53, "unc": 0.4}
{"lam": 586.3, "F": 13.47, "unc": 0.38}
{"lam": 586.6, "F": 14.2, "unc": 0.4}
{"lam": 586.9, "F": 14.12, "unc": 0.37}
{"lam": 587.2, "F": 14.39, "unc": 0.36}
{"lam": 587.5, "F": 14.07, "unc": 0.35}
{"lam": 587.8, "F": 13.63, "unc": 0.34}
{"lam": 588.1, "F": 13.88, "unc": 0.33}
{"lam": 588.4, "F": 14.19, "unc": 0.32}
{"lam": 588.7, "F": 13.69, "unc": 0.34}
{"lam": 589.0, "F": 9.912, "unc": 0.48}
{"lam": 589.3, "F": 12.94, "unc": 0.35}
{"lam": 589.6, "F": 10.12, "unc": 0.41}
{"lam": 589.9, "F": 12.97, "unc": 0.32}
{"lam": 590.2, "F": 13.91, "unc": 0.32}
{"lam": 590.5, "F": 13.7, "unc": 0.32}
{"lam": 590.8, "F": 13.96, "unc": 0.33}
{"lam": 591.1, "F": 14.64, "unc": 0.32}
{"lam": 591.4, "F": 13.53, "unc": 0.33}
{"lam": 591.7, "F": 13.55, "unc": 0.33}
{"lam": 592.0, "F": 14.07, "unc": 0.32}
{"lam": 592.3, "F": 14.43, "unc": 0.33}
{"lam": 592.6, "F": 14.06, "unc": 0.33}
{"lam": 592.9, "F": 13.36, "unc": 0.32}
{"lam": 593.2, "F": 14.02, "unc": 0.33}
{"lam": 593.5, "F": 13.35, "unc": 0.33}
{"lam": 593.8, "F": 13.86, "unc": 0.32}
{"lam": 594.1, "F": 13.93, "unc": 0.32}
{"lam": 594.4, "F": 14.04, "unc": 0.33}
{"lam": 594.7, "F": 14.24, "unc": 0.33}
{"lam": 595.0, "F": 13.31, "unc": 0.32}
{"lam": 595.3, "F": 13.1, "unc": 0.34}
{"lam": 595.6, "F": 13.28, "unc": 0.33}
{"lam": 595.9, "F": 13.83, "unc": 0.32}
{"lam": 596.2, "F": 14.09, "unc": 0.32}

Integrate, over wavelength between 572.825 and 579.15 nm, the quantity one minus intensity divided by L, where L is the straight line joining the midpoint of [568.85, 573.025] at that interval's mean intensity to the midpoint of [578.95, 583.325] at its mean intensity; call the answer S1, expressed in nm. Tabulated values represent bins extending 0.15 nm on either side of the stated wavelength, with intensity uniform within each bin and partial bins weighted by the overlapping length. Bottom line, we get 0.07 nm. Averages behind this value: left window 14.1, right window 14.5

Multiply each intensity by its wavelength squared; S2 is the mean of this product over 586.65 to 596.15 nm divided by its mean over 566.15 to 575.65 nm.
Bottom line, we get 1.04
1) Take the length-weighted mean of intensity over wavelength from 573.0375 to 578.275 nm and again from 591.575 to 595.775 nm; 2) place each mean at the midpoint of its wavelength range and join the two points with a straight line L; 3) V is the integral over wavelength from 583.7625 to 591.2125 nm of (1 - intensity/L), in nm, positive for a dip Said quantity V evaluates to 0.16 nm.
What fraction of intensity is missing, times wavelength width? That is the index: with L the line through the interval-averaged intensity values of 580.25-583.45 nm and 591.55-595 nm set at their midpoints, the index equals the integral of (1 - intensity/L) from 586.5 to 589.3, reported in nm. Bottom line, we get 0.12 nm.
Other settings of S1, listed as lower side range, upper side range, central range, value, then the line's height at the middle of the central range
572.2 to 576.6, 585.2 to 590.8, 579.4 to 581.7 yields -0.135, 13.8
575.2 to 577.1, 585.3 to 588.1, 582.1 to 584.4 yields -0.090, 13.9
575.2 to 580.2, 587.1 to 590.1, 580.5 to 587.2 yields -0.361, 13.5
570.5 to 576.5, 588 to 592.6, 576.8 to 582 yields -0.204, 13.8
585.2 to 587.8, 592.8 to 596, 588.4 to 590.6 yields 0.194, 13.8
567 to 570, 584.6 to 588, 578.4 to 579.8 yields -0.017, 14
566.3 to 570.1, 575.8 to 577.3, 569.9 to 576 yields 0.112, 14.3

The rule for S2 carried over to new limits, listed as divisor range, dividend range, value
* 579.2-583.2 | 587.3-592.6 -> 0.95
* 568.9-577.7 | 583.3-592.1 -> 1.02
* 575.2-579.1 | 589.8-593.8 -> 1.03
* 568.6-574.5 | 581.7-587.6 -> 1.05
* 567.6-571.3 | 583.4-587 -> 1.07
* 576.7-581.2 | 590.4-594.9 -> 1.02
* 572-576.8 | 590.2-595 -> 1.04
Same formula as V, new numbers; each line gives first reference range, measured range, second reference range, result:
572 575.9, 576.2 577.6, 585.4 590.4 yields -0.05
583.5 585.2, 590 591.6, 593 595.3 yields 0.01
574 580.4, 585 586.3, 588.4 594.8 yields 0.02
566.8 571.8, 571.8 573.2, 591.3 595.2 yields -0.06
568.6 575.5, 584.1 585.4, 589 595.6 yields -0.04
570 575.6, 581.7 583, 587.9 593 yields -0.07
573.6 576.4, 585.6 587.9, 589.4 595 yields -0.01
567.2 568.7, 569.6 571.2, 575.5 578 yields 0.06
